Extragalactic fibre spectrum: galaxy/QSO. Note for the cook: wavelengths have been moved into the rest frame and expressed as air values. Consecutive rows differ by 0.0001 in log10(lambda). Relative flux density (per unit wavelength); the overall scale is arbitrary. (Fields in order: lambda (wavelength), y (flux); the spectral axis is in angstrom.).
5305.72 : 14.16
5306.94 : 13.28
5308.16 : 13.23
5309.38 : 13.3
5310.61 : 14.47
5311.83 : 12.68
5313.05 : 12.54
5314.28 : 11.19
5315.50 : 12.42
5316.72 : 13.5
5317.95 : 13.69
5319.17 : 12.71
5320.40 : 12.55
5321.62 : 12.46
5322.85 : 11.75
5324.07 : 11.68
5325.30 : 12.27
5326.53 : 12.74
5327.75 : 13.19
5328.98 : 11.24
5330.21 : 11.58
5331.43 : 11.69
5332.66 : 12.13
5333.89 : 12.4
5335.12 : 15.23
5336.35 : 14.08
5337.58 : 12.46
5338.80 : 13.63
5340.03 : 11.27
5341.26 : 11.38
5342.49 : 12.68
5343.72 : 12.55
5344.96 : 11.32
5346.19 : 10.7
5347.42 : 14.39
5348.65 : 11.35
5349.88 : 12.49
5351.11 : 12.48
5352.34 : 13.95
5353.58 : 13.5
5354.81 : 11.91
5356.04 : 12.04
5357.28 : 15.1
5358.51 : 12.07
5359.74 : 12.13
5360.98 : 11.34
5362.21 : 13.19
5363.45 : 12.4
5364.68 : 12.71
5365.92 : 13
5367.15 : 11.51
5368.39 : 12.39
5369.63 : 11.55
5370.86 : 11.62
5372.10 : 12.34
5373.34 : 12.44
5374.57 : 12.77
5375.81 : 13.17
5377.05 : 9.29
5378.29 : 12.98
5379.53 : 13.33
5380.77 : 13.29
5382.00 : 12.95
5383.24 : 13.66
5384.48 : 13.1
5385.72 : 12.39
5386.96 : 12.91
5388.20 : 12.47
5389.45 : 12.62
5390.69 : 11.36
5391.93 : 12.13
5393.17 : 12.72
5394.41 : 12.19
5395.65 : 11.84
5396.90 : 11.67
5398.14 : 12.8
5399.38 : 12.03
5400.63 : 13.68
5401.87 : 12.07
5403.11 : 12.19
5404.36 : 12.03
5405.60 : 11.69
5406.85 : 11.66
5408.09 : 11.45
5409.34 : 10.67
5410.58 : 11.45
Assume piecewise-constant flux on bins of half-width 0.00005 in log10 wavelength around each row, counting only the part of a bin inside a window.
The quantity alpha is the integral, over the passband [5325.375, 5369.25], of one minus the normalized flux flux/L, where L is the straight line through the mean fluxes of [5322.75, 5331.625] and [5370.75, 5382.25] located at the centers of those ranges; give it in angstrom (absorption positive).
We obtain -1.1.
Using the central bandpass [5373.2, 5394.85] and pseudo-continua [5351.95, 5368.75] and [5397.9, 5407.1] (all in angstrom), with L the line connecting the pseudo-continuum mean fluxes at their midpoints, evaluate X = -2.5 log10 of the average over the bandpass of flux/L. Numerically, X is -0.01 mag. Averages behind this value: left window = 12.6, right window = 12.3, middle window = 12.6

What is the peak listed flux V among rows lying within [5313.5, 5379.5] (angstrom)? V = 15.23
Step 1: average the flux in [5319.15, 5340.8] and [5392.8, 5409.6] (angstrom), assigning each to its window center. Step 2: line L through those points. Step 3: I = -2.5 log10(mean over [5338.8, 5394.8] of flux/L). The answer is -0.01 mag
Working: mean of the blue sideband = 12.5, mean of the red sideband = 12.1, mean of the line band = 12.4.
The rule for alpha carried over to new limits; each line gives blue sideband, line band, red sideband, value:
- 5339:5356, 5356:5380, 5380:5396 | 0.2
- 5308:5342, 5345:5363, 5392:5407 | -0.2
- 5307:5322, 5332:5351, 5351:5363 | 0.4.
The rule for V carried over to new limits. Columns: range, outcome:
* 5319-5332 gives 13.19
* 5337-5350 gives 14.39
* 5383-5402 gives 13.68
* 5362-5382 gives 13.33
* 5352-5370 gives 15.1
